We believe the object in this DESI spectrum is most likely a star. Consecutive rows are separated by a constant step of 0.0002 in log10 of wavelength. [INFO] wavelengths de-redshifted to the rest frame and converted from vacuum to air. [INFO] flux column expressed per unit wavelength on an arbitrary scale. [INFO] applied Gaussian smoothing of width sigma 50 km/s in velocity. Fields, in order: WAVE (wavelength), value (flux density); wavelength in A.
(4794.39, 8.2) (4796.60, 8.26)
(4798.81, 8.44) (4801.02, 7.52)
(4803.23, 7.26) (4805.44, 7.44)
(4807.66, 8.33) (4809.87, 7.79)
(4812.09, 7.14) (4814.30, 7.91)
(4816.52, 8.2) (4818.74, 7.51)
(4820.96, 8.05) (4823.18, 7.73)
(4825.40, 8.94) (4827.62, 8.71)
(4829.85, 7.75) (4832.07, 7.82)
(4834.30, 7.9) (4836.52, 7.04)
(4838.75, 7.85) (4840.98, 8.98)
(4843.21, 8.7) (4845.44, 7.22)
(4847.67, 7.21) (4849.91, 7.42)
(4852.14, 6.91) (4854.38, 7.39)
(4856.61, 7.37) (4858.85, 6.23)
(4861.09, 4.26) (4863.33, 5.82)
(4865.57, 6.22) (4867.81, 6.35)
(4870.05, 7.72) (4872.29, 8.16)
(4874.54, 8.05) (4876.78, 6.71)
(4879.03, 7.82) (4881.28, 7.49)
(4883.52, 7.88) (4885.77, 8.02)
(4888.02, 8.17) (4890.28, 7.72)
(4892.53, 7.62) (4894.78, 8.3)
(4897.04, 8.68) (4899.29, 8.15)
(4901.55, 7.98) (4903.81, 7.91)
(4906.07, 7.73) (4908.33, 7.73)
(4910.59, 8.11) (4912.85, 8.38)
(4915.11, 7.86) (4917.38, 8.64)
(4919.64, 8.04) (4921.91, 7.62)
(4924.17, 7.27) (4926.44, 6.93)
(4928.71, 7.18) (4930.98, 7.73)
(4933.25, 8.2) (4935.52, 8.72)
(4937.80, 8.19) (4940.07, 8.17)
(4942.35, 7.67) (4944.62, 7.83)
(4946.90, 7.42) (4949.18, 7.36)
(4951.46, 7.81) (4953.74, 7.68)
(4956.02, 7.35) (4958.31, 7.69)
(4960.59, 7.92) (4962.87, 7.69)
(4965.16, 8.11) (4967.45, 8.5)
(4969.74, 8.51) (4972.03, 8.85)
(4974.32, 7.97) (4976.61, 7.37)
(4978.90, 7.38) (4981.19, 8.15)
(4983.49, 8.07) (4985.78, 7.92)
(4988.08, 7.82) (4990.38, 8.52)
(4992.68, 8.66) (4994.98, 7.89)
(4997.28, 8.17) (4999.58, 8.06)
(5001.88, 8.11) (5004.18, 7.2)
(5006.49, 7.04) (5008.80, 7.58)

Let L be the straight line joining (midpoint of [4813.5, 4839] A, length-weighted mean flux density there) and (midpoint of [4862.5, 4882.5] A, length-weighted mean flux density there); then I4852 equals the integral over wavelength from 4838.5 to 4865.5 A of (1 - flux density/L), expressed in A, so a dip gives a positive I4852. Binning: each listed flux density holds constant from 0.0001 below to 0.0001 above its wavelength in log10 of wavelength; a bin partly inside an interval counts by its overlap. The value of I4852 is 1.7 A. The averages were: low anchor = 7.95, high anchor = 7.18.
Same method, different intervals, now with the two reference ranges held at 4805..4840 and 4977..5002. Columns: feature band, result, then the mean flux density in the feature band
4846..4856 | 0.9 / 7.24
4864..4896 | 1.5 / 7.57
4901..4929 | 0.6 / 7.81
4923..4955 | 1.1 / 7.73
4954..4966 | 0.4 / 7.74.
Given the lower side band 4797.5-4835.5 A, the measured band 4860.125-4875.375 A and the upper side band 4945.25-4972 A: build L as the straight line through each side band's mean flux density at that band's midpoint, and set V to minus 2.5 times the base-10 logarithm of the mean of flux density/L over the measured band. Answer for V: 0.19 mag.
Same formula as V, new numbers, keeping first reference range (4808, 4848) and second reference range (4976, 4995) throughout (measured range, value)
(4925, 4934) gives 0.07 mag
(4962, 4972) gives -0.04 mag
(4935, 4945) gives -0.02 mag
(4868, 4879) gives 0.05 mag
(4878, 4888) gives 0.02 mag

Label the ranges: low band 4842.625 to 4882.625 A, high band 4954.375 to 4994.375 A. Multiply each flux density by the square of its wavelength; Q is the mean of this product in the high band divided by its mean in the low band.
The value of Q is 1.2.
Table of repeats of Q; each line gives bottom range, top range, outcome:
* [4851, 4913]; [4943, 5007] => 1.10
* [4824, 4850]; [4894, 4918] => 1.05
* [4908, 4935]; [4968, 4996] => 1.06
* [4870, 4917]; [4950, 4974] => 1.04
